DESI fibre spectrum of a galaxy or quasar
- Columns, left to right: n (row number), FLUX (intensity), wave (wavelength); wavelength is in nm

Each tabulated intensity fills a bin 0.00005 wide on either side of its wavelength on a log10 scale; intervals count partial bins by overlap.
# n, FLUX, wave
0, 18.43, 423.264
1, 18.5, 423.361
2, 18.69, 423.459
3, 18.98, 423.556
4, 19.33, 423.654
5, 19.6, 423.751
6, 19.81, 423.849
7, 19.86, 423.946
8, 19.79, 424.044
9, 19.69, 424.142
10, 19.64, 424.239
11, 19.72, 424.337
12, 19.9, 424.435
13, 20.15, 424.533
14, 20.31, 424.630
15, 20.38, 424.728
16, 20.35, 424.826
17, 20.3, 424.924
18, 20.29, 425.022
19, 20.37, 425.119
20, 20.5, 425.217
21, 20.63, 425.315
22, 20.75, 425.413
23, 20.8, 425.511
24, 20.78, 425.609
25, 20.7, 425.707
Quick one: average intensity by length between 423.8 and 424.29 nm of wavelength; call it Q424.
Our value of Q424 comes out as 19.8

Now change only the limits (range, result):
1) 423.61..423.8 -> 19.5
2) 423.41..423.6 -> 18.9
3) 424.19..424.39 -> 19.7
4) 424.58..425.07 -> 20.3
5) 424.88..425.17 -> 20.4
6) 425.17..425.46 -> 20.6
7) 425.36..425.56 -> 20.8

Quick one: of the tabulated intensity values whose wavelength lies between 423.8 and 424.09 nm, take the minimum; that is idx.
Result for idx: 19.79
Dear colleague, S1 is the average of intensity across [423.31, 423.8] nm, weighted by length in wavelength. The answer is 19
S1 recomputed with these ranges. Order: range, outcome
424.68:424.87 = 20.3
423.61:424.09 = 19.7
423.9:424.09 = 19.8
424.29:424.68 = 20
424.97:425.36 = 20.5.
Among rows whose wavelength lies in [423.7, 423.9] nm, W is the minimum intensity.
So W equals 19.6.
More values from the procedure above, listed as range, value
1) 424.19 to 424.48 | 19.64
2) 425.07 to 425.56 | 20.37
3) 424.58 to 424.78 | 20.31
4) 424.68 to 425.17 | 20.29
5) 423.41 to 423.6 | 18.69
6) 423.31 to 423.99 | 18.5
